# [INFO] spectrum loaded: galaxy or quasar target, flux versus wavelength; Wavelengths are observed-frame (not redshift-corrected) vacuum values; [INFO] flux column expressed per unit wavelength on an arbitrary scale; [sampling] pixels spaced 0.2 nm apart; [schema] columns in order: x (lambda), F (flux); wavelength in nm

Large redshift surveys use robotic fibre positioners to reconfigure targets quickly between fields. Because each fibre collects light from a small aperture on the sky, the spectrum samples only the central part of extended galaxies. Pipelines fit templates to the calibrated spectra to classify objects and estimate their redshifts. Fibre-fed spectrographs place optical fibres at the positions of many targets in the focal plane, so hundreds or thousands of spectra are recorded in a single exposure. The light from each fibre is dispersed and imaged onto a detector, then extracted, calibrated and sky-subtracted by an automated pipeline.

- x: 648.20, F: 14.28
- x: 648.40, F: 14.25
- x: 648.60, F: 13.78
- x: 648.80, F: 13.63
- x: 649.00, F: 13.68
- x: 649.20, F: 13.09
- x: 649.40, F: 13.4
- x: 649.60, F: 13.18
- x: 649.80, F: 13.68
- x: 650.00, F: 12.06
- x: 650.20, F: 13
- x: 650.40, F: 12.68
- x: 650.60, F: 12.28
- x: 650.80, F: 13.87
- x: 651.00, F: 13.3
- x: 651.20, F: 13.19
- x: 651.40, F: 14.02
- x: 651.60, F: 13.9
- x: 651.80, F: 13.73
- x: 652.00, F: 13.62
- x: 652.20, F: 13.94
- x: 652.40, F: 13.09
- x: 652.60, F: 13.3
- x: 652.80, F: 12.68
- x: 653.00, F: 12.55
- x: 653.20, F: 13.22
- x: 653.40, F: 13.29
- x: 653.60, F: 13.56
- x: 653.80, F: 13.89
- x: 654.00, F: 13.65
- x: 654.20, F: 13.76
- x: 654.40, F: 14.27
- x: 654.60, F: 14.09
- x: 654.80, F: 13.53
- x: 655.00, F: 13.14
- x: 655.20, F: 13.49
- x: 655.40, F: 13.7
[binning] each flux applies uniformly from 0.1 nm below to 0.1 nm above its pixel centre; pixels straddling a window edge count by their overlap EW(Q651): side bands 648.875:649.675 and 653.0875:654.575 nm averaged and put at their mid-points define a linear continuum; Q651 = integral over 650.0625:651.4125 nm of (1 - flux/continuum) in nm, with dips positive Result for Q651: 0.035 nm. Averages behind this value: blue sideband 13.4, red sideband 13.7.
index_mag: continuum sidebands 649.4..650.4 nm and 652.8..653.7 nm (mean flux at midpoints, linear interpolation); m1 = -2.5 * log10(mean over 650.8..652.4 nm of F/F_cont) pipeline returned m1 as -0.05 mag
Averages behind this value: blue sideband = 13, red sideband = 13.1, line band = 13.6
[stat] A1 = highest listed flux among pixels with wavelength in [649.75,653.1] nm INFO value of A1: 14.02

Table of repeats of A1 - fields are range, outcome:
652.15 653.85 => 13.94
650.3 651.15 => 13.87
